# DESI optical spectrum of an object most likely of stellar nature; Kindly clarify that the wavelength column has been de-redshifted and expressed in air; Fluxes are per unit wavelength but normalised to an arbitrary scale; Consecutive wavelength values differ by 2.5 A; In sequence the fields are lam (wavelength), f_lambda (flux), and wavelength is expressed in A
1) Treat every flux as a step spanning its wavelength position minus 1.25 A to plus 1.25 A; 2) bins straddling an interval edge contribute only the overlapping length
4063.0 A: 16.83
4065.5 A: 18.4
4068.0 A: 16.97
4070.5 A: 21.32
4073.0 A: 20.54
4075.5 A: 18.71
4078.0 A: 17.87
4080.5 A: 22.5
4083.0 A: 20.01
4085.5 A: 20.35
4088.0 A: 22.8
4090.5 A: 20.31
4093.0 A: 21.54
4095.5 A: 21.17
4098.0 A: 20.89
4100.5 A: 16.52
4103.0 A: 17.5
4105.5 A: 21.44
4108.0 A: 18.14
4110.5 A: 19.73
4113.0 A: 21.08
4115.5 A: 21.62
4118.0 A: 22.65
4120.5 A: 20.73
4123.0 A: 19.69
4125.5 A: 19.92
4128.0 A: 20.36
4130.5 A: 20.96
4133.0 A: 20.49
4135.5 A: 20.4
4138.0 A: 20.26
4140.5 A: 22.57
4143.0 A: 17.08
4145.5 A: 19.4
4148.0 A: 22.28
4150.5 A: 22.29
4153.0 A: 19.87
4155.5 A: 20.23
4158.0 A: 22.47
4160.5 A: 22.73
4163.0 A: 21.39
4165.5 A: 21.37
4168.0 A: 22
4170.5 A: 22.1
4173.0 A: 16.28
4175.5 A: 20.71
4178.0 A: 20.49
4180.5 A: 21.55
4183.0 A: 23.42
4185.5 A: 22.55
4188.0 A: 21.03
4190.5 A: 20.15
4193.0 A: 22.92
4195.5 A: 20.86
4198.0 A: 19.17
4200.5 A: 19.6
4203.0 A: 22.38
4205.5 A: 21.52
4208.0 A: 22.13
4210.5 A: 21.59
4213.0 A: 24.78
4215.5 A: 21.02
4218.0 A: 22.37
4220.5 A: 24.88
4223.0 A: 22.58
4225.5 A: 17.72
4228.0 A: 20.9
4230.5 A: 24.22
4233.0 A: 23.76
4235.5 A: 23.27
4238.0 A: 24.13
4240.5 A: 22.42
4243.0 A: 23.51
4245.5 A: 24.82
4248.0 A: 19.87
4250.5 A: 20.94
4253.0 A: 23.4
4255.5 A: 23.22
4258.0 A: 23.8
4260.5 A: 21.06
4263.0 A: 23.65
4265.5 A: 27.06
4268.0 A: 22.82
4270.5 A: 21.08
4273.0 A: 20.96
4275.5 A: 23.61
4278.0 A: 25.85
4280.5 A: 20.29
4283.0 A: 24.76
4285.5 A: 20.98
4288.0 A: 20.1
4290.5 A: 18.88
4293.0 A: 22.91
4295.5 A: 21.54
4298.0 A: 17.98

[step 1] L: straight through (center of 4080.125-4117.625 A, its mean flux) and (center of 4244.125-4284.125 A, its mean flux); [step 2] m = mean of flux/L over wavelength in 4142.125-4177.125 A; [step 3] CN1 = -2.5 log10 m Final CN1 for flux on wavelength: 0.03 mag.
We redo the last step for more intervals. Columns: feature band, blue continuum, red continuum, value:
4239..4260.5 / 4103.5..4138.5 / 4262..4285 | 0.008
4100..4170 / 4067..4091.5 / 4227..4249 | 0.030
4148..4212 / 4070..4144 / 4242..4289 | 0.008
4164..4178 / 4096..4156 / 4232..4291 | 0.030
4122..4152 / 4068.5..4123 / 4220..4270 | 0.027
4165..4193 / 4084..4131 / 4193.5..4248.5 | 0.020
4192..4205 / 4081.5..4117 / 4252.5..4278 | 0.052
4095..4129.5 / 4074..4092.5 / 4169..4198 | 0.027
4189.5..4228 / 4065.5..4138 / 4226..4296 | 0.012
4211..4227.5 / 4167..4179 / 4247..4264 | -0.037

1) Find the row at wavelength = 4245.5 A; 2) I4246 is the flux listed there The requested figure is 24.82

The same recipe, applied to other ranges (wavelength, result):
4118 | 22.65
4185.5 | 22.55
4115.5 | 21.62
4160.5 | 22.73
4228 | 20.9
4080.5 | 22.5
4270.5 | 21.08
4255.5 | 23.22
